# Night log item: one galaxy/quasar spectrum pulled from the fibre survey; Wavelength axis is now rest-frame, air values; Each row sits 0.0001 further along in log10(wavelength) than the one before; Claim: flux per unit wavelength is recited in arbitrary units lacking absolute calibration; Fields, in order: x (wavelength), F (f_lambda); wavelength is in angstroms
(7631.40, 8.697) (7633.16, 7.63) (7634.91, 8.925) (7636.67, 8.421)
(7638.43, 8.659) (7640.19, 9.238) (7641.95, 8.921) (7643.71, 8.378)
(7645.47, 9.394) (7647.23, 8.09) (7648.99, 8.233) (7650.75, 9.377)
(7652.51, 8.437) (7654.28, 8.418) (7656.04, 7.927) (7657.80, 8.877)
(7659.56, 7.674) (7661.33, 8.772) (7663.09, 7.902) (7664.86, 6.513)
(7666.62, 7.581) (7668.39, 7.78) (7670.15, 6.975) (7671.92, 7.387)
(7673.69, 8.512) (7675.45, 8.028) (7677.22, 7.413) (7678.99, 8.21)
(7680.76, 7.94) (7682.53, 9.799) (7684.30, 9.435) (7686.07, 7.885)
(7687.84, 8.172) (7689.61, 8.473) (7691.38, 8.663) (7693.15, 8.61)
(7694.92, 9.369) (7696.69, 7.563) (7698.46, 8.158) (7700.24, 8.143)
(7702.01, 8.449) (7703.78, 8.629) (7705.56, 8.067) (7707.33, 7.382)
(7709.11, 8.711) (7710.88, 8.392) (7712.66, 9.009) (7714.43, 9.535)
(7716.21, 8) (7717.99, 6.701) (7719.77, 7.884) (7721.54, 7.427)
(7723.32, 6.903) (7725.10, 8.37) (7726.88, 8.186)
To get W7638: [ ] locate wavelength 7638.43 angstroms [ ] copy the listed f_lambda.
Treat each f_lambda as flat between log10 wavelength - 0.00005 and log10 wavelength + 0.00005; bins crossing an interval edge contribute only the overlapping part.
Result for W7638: 8.659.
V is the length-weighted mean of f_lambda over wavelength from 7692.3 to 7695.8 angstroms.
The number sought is 9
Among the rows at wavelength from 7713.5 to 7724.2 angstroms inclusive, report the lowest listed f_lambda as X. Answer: 6.701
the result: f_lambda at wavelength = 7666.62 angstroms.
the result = 7.581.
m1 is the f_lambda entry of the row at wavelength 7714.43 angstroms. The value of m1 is 9.535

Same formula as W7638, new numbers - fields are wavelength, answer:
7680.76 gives 7.94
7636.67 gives 8.421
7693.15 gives 8.61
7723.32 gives 6.903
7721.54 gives 7.427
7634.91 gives 8.925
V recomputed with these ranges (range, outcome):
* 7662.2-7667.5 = 7.34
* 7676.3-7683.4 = 8.33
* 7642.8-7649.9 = 8.53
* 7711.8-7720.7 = 8.22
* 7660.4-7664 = 8.3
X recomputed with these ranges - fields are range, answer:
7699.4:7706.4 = 8.067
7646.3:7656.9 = 7.927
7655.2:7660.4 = 7.674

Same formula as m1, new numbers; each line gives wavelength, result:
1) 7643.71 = 8.378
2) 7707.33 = 7.382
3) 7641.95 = 8.921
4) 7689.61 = 8.473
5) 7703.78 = 8.629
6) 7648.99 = 8.233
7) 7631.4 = 8.697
